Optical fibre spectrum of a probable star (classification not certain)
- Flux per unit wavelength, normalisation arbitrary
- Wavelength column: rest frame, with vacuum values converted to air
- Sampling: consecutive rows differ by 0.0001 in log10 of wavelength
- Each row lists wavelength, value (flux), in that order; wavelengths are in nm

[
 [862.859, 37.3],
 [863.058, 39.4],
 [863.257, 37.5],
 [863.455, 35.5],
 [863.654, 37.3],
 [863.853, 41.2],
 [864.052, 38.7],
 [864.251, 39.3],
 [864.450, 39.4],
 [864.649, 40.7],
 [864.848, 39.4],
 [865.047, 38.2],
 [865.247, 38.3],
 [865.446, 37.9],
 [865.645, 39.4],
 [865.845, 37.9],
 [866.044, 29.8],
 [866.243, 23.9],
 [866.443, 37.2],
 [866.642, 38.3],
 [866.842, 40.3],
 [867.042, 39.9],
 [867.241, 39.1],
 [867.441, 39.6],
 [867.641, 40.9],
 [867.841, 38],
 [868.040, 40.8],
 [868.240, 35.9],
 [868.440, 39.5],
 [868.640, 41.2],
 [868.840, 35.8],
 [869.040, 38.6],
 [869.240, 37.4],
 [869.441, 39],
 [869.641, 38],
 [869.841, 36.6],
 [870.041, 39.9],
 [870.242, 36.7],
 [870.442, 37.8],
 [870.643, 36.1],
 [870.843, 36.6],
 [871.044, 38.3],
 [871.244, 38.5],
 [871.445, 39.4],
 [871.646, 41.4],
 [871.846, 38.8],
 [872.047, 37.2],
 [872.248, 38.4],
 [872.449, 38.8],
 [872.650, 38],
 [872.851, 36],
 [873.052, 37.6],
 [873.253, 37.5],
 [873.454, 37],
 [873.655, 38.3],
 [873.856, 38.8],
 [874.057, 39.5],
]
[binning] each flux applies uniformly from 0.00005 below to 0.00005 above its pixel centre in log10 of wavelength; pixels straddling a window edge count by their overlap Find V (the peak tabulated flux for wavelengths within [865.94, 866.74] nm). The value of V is 38.3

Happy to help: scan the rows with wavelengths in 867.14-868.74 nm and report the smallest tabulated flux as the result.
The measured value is 35.9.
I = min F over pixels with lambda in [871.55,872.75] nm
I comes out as 37.2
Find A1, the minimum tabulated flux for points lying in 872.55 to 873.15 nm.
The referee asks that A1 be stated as 36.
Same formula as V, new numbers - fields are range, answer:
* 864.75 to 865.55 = 39.4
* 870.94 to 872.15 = 41.4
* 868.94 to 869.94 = 39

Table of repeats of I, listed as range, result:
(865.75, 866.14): 29.8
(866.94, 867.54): 39.1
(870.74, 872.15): 36.6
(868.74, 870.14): 35.8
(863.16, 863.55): 35.5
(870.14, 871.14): 36.1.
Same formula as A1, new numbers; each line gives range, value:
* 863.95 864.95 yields 38.7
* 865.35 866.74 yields 23.9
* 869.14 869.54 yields 37.4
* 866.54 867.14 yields 38.3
